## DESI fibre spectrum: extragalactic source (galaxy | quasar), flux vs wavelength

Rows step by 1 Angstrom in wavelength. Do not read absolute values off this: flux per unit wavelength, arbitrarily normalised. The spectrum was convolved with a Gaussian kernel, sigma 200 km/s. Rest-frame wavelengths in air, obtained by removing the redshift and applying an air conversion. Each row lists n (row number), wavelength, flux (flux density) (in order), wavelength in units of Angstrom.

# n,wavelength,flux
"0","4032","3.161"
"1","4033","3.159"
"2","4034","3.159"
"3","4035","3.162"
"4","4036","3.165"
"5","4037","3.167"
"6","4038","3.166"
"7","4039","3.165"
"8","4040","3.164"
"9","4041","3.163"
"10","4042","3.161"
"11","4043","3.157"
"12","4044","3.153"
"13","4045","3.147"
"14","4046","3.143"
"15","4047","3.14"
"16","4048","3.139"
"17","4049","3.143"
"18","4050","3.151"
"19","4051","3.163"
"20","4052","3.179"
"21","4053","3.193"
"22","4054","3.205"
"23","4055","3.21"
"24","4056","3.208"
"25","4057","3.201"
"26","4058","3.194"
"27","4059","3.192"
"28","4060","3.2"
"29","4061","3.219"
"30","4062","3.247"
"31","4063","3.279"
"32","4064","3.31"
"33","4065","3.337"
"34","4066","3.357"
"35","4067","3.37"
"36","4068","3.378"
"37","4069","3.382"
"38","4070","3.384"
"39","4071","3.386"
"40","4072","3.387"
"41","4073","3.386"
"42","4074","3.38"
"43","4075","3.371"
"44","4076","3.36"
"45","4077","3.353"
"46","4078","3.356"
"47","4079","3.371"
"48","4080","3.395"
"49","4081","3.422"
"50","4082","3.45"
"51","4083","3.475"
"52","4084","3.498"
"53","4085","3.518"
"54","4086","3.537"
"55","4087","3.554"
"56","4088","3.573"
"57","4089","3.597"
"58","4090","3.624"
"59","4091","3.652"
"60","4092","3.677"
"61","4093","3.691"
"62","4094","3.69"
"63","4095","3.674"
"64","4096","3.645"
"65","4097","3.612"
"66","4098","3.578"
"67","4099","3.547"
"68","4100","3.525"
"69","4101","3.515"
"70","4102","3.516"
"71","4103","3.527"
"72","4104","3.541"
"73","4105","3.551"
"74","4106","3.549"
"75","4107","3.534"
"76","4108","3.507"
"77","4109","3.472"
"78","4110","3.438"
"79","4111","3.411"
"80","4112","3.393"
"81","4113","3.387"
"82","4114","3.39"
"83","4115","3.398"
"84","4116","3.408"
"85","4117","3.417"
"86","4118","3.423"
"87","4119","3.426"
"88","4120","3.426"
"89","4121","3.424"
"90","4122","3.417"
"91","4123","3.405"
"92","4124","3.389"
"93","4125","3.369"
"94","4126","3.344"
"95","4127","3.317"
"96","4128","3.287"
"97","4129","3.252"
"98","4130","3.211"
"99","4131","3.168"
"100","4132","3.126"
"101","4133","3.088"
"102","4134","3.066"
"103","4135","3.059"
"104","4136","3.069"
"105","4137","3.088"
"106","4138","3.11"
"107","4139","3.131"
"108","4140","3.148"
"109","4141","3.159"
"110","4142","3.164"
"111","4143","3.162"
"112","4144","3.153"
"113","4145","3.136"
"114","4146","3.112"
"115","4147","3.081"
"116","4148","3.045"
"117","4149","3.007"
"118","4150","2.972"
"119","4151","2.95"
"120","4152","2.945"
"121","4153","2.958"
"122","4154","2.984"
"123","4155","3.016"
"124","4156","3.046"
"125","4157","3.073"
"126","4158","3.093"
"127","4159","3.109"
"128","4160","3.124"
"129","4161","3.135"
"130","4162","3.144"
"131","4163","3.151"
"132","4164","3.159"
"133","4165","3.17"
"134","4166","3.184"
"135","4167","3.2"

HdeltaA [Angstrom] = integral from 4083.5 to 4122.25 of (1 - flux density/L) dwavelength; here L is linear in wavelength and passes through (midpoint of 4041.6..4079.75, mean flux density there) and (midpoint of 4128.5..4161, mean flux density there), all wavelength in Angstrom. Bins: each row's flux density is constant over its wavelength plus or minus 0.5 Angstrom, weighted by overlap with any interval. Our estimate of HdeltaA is -4.21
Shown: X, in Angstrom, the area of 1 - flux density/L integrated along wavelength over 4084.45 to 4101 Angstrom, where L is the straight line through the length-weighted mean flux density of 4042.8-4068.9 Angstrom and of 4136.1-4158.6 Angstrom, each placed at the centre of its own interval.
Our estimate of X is -2.3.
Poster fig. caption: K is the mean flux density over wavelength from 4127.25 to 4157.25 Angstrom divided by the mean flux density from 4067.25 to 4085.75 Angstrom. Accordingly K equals 0.91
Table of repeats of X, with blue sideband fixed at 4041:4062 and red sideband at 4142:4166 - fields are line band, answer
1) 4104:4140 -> -2.52 Angstrom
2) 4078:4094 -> -1.99 Angstrom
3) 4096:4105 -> -1.21 Angstrom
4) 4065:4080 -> -1.03 Angstrom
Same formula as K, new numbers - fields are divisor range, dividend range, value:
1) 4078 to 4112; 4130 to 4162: 0.87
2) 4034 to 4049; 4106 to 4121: 1.09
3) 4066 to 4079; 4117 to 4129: 1.00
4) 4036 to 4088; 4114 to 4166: 0.97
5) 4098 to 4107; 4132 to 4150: 0.88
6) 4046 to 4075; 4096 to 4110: 1.08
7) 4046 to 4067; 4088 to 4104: 1.12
